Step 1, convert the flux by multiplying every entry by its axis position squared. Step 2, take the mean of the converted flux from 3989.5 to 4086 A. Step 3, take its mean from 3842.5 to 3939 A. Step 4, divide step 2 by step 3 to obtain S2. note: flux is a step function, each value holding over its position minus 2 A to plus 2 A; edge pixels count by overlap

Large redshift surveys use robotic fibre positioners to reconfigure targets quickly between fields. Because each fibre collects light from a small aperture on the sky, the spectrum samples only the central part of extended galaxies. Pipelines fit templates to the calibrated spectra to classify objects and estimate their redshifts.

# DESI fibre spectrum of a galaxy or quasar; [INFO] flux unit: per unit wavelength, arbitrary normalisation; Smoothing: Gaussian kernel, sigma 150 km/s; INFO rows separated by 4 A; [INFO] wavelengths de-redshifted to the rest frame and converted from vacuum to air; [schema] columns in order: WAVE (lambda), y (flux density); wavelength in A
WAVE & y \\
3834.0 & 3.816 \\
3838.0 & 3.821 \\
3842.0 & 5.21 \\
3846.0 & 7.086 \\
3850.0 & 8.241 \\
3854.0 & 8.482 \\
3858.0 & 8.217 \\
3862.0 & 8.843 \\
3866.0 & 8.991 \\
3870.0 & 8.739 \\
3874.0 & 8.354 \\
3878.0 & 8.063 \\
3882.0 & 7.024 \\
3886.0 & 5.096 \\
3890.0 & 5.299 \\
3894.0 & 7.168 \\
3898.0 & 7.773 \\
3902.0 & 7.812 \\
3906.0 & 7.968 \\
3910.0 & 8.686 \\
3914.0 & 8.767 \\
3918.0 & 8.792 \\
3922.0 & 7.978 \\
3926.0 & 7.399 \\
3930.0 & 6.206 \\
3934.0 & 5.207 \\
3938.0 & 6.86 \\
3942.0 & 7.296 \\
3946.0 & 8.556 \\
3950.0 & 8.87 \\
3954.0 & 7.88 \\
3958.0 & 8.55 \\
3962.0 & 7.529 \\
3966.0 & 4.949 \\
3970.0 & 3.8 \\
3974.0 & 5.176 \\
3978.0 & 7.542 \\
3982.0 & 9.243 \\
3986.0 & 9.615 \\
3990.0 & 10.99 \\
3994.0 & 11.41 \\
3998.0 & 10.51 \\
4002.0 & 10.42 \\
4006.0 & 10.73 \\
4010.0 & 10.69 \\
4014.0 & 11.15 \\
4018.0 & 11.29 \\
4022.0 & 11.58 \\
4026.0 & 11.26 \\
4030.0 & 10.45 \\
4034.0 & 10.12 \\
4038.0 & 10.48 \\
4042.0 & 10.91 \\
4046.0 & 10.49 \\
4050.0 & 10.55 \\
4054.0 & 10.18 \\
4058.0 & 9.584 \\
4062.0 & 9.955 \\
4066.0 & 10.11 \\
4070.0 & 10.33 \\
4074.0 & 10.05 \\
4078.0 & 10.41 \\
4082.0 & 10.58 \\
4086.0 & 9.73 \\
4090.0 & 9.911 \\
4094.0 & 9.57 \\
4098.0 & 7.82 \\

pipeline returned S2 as 1.50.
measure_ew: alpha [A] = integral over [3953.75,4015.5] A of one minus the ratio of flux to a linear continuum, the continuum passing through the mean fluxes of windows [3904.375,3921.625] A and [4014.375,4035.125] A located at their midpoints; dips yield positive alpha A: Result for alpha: 8.5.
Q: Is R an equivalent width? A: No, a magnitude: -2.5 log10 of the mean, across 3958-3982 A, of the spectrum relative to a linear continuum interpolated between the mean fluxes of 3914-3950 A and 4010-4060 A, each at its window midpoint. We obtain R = 0.34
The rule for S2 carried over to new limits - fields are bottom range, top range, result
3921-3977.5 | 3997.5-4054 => 1.63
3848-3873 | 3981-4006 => 1.30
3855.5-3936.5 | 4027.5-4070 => 1.46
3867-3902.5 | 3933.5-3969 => 1.04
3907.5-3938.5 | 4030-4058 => 1.47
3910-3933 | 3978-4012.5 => 1.37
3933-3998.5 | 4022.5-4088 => 1.37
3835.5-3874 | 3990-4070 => 1.54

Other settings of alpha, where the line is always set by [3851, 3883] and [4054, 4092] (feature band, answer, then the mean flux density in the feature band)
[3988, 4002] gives -2.2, 10.9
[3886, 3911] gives 4.1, 7.21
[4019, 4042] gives -2.6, 10.8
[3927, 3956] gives 5.6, 7.27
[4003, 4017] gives -1.9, 10.9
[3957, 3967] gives 2.3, 7.06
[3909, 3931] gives 2.0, 8.02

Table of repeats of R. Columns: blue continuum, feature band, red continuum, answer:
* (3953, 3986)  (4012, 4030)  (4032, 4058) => -0.204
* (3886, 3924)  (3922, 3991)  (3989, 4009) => 0.263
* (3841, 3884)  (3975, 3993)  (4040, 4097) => 0.004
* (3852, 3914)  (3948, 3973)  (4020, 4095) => 0.283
